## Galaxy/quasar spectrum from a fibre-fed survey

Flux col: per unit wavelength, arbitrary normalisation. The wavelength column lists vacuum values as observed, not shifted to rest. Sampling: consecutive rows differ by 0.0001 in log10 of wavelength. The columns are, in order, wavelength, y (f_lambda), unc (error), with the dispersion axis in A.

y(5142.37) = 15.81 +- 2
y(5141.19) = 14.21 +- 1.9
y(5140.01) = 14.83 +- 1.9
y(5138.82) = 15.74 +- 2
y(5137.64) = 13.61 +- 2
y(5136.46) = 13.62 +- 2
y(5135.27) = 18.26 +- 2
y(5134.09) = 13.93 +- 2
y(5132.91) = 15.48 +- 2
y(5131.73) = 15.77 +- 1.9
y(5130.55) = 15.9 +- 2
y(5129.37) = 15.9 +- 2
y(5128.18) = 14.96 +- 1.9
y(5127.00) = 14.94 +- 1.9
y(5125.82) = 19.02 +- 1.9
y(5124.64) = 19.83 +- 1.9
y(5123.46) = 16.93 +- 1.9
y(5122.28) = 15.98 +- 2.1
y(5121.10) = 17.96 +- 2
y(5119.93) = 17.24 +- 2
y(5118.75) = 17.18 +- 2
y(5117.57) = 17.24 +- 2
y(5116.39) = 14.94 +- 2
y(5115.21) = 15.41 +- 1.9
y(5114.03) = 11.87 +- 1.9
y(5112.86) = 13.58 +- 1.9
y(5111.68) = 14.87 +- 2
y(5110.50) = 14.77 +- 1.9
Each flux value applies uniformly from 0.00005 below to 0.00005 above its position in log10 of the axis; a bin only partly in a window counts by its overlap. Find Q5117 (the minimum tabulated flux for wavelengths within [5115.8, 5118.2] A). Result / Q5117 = 14.94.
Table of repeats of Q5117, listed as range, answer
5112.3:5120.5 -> 11.87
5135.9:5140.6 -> 13.61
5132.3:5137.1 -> 13.62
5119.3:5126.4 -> 15.98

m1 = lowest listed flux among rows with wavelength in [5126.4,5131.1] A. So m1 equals 14.94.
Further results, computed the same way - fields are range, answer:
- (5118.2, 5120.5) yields 17.18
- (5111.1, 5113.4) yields 13.58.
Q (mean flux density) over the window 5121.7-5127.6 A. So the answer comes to 17.3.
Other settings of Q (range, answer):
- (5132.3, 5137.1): 15.3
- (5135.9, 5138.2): 13.6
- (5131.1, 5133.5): 15.7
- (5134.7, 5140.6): 15.2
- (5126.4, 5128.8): 14.9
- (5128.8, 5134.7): 15.4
